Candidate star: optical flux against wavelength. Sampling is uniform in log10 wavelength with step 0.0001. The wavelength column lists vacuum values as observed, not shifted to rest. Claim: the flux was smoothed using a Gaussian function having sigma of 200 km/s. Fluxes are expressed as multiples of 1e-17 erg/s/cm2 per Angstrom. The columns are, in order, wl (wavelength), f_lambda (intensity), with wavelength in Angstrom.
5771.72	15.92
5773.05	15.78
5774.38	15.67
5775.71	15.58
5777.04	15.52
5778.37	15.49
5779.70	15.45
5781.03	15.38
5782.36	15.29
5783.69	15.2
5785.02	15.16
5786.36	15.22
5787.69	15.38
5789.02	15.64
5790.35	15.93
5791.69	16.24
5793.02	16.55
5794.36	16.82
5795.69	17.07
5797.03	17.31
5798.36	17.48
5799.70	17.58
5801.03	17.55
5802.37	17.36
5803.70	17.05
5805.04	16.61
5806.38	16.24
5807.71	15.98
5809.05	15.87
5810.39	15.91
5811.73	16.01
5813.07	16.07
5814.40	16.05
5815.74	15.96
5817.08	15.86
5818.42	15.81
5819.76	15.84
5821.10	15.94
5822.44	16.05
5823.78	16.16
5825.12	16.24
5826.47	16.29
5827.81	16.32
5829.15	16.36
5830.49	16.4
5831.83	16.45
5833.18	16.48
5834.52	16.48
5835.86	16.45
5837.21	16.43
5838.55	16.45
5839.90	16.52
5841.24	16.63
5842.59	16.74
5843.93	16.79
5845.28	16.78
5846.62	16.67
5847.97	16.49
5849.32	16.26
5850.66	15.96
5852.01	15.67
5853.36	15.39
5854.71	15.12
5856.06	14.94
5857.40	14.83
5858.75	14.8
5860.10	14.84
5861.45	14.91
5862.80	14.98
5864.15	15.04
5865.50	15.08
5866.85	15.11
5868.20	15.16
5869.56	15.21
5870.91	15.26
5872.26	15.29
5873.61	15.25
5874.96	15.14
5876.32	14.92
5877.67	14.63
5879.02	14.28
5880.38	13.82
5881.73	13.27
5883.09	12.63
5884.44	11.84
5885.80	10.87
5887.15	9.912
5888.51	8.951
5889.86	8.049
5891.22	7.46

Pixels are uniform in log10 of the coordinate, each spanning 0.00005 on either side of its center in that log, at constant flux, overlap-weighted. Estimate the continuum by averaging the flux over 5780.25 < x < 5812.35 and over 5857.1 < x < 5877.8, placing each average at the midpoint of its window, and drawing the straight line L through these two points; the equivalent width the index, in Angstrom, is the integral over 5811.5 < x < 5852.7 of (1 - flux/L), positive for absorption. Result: -1.7 Angstrom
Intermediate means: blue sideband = 16.3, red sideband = 15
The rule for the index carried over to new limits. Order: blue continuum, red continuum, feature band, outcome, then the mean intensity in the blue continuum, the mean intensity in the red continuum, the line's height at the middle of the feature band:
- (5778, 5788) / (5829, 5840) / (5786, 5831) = -1.33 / 15.3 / 16.4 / 15.9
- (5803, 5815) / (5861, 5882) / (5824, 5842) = -0.83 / 16.2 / 14.9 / 15.7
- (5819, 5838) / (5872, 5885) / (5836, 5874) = -1.40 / 16.3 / 14.1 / 15.1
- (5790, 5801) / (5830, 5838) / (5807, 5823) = 0.71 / 16.9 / 16.5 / 16.7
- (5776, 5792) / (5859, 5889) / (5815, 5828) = -1.04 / 15.5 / 14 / 14.8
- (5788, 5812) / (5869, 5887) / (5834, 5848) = -1.29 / 16.6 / 13.9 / 15.2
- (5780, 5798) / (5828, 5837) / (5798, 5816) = -0.44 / 16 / 16.4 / 16.2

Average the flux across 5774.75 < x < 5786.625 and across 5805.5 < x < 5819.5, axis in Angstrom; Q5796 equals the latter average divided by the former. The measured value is 1.0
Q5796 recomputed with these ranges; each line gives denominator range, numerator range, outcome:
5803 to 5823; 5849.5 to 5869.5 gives 0.94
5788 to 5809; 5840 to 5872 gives 0.93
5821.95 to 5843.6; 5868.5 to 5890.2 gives 0.80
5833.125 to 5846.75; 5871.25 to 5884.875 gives 0.85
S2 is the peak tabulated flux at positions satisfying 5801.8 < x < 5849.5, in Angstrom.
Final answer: 17.36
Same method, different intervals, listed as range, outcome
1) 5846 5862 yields 16.67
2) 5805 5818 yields 16.61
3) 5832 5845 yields 16.79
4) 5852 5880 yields 15.67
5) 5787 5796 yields 17.07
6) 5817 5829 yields 16.32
